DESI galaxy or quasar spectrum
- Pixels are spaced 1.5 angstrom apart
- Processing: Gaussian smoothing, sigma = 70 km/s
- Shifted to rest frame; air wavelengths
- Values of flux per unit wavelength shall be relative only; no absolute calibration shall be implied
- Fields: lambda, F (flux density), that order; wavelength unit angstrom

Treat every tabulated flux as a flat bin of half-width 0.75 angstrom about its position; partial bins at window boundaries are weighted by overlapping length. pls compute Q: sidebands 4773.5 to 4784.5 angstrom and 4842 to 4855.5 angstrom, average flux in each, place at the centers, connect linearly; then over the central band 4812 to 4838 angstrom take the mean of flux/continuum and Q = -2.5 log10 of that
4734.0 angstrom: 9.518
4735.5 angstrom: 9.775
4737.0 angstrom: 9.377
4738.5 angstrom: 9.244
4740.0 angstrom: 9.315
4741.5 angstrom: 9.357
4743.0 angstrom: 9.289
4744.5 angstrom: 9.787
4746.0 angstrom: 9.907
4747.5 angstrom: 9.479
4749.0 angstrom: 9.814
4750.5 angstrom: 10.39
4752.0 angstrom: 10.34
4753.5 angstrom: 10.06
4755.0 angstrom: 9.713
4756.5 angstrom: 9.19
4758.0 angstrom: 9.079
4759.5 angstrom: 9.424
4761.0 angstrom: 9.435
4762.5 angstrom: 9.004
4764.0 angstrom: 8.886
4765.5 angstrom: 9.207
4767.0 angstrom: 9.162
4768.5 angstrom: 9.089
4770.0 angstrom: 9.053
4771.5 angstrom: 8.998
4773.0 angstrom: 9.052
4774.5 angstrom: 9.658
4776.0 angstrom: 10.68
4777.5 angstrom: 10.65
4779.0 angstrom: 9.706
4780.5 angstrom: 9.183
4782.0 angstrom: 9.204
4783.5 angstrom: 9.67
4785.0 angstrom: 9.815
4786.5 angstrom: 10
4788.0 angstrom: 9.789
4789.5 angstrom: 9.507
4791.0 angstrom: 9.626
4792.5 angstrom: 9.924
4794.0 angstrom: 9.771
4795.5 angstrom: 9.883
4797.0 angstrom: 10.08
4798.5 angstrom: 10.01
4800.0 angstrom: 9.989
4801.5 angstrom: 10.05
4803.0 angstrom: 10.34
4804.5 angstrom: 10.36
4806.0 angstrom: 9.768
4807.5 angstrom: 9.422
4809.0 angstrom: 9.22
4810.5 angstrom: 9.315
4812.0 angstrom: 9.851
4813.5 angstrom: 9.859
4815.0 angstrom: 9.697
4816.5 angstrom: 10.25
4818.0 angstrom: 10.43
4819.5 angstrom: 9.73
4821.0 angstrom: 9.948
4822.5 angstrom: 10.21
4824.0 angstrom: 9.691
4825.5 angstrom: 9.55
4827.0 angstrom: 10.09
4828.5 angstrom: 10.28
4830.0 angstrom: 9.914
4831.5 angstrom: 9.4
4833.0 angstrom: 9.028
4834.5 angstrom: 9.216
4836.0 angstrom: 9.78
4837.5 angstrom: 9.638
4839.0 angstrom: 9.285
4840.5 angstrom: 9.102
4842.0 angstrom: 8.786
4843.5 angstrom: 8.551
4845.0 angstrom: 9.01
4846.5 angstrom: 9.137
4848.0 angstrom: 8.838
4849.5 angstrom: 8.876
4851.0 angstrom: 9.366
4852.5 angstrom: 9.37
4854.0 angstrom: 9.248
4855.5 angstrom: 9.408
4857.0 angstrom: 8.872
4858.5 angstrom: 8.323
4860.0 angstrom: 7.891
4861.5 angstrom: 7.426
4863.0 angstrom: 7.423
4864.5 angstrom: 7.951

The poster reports -0.06 mag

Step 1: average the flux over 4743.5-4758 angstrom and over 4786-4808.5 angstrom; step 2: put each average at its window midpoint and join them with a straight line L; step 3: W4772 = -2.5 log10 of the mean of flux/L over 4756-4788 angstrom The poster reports 0.04 mag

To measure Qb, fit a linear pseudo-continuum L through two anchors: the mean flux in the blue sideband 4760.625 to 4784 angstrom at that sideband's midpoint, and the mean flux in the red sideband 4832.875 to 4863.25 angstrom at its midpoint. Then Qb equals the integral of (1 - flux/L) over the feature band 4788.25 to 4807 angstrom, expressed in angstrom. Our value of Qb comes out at -1.40 angstrom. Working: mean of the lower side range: 9.41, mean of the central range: 9.93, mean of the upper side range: 8.91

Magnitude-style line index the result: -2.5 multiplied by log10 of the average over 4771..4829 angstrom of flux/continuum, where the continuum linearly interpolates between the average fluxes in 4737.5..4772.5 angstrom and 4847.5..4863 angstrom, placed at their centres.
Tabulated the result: -0.08 mag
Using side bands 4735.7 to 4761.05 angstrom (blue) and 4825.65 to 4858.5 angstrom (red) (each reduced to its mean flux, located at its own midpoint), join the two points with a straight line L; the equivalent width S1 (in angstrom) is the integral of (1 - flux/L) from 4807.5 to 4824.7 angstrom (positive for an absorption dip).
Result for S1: -0.8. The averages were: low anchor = 9.61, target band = 9.82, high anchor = 9.28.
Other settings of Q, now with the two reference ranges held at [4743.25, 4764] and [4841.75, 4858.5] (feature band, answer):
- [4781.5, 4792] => -0.03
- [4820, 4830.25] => -0.09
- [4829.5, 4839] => -0.04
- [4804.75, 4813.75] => -0.04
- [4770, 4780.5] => -0.02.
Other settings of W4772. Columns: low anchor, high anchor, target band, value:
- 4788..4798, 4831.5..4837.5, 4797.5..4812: -0.017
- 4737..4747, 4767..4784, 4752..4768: 0.016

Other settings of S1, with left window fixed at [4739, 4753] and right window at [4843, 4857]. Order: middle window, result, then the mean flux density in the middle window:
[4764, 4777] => 0.3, 9.36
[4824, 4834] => -0.5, 9.7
